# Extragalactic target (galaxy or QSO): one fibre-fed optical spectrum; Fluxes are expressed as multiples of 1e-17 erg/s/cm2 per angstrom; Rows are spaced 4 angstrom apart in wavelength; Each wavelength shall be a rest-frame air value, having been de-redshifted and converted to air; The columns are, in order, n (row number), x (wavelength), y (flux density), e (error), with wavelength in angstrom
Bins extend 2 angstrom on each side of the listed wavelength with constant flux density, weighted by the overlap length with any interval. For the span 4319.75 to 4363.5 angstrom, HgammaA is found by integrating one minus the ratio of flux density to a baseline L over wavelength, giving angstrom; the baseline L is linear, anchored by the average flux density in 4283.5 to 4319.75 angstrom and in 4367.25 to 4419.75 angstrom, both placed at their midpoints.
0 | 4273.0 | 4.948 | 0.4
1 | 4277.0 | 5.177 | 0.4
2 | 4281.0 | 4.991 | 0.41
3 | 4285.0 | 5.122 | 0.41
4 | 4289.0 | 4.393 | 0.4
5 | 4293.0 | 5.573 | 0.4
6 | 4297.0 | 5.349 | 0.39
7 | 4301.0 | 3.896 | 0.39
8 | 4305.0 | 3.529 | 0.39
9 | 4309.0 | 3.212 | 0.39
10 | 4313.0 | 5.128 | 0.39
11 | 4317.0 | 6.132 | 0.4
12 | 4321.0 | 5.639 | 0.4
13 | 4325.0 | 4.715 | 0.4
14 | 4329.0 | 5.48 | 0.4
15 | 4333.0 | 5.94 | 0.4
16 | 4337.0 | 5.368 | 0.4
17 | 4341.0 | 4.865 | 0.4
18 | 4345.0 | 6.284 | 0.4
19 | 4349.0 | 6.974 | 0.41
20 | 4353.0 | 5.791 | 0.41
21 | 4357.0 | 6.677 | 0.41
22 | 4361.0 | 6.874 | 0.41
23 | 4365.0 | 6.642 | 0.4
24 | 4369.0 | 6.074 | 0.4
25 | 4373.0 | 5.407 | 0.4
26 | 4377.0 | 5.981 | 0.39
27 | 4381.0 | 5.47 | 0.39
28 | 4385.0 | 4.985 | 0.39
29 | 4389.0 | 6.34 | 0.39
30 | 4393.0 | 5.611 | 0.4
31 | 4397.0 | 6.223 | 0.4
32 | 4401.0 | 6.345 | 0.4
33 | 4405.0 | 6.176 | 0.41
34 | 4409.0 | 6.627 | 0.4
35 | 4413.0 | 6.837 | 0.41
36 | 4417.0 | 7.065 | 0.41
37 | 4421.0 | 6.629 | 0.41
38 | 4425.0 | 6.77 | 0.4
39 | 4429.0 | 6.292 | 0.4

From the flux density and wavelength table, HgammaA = -4.59 angstrom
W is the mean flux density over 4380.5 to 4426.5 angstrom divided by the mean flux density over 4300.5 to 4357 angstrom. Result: 1.18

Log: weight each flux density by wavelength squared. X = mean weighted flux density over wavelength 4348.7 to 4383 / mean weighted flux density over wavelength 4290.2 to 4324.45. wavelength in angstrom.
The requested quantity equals 1.3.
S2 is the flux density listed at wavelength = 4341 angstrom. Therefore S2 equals 4.865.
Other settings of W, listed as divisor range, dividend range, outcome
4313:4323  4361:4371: 1.13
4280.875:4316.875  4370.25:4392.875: 1.22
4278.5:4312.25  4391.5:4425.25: 1.43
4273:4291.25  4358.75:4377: 1.26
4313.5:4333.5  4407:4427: 1.23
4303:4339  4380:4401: 1.16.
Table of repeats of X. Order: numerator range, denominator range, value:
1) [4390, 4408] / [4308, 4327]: 1.26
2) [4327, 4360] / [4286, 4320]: 1.29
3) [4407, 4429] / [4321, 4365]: 1.18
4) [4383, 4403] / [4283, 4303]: 1.27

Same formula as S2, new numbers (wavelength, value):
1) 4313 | 5.128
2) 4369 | 6.074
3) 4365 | 6.642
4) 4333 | 5.94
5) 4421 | 6.629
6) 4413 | 6.837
